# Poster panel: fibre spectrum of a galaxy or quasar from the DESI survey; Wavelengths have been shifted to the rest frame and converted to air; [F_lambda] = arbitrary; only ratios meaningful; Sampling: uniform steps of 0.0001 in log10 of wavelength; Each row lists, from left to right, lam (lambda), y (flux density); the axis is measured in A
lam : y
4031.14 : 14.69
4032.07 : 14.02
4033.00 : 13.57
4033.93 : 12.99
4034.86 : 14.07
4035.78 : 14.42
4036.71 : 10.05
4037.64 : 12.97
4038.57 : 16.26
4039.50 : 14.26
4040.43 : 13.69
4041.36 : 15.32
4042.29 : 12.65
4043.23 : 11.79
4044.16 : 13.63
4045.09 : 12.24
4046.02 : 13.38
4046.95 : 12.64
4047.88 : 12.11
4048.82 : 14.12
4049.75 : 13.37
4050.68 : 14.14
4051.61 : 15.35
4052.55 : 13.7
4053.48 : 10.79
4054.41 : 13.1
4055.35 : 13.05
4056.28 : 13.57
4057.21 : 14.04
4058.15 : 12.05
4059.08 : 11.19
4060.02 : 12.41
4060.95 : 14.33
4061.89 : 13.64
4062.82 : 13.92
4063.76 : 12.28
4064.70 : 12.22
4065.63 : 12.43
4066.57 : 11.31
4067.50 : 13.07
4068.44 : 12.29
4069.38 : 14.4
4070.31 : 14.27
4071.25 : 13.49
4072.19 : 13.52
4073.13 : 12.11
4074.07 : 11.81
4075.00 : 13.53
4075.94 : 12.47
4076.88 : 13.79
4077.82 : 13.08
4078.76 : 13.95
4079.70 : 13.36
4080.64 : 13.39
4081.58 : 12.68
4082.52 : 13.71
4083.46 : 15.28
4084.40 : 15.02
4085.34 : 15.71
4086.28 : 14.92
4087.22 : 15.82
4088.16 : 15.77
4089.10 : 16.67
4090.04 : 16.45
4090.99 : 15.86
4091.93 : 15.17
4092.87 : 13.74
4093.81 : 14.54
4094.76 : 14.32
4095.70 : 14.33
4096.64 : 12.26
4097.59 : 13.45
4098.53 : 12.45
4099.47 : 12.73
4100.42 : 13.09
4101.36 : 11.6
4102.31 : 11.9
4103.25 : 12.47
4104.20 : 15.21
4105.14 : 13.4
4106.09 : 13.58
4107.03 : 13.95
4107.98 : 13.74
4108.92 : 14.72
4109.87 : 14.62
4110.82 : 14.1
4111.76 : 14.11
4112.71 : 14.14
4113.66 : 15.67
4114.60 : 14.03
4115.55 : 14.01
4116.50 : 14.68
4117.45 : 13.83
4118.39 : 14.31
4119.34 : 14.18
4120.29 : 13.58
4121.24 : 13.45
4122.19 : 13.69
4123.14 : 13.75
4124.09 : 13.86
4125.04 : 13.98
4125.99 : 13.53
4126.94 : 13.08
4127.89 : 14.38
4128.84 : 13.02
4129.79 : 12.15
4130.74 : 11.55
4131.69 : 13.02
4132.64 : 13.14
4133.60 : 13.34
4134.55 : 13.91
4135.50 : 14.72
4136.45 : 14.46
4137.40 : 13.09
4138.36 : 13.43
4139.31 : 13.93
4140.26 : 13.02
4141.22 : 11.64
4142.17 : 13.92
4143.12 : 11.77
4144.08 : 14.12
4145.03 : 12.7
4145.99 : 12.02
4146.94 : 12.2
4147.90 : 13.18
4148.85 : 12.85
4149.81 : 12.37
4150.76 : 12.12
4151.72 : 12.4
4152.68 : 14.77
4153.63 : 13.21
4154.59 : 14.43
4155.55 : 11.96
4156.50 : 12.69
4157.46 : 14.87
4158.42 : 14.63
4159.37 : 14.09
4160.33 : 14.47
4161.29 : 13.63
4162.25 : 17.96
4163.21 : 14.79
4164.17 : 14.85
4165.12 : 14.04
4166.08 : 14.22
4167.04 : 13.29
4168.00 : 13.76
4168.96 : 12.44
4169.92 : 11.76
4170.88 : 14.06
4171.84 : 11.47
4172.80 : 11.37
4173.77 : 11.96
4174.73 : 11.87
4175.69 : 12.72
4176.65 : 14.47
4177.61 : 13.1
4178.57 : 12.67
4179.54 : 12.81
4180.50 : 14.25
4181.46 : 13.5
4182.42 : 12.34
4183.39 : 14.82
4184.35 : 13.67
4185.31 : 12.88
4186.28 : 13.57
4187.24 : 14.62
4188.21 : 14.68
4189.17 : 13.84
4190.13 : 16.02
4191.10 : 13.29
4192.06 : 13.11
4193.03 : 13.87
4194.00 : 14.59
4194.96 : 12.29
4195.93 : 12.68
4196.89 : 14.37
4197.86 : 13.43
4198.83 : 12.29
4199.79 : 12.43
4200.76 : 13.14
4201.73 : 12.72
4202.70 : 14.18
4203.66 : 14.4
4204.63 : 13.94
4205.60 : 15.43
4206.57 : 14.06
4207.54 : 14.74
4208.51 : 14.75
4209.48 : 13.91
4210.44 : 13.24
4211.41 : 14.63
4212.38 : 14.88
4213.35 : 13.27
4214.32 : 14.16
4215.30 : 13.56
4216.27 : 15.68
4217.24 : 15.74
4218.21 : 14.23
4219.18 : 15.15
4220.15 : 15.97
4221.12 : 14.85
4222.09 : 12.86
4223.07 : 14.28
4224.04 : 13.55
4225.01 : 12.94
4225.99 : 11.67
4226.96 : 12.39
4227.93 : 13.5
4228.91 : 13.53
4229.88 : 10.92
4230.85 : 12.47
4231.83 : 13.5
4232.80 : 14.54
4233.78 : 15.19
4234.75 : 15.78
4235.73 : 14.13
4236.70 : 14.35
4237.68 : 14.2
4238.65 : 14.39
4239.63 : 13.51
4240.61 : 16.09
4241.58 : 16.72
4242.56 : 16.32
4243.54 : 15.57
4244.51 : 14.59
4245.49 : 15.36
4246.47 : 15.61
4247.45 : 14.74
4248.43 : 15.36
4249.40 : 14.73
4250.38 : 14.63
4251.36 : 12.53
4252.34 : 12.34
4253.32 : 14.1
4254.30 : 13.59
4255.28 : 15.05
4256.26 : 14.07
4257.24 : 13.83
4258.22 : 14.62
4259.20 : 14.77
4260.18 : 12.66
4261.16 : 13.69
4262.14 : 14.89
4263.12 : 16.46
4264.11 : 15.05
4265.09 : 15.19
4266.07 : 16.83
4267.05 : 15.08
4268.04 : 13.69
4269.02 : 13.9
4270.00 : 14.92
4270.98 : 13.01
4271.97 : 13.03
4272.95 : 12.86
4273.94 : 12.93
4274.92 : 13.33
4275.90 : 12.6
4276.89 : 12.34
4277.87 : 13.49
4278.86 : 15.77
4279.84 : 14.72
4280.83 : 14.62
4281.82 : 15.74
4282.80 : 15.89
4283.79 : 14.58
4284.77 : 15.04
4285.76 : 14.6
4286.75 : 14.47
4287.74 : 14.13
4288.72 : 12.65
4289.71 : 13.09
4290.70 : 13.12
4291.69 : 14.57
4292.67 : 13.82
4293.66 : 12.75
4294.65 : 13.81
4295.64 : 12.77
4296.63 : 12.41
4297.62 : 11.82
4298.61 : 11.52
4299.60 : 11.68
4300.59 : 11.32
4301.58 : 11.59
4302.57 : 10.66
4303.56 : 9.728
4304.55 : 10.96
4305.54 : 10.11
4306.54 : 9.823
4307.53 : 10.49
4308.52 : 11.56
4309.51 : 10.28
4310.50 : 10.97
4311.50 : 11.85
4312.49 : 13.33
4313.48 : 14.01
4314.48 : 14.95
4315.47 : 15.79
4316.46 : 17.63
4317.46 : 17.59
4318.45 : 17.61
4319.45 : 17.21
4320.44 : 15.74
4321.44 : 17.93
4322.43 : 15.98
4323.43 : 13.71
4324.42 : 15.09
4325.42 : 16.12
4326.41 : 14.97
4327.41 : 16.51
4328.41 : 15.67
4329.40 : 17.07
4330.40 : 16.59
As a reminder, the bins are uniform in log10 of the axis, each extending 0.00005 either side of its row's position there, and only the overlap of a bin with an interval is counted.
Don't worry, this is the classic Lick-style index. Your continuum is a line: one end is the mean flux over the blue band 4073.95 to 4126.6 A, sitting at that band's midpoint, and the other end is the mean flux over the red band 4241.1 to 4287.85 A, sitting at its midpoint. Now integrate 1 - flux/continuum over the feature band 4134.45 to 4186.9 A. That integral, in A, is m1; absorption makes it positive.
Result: 3.0 A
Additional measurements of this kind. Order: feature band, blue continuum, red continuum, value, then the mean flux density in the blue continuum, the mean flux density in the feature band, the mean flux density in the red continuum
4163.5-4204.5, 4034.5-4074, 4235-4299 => 1.23 A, 13.2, 13.4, 14.2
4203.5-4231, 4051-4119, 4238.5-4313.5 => -0.67 A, 13.7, 14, 13.6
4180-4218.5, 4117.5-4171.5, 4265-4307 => -1.51 A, 13.5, 13.9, 13.3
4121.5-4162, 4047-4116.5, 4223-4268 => 1.64 A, 13.7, 13.3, 14.3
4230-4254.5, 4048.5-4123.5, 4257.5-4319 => -1.73 A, 13.7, 14.5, 13.5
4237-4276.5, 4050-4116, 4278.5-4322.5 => -2.46 A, 13.7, 14.4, 13.5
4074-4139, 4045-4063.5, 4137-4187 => -3.14 A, 13.2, 13.9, 13.3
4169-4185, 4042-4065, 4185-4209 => 0.93 A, 13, 12.9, 13.8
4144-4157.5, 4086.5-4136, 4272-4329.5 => 0.88 A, 13.9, 13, 13.7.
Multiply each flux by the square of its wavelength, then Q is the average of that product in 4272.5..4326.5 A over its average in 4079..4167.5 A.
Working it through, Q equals 1.07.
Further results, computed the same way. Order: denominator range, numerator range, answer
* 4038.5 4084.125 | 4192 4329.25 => 1.16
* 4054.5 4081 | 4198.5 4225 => 1.16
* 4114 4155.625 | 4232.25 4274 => 1.15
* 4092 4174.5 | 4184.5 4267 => 1.10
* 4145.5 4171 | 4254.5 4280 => 1.10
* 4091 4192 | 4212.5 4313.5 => 1.07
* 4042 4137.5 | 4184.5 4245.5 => 1.10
